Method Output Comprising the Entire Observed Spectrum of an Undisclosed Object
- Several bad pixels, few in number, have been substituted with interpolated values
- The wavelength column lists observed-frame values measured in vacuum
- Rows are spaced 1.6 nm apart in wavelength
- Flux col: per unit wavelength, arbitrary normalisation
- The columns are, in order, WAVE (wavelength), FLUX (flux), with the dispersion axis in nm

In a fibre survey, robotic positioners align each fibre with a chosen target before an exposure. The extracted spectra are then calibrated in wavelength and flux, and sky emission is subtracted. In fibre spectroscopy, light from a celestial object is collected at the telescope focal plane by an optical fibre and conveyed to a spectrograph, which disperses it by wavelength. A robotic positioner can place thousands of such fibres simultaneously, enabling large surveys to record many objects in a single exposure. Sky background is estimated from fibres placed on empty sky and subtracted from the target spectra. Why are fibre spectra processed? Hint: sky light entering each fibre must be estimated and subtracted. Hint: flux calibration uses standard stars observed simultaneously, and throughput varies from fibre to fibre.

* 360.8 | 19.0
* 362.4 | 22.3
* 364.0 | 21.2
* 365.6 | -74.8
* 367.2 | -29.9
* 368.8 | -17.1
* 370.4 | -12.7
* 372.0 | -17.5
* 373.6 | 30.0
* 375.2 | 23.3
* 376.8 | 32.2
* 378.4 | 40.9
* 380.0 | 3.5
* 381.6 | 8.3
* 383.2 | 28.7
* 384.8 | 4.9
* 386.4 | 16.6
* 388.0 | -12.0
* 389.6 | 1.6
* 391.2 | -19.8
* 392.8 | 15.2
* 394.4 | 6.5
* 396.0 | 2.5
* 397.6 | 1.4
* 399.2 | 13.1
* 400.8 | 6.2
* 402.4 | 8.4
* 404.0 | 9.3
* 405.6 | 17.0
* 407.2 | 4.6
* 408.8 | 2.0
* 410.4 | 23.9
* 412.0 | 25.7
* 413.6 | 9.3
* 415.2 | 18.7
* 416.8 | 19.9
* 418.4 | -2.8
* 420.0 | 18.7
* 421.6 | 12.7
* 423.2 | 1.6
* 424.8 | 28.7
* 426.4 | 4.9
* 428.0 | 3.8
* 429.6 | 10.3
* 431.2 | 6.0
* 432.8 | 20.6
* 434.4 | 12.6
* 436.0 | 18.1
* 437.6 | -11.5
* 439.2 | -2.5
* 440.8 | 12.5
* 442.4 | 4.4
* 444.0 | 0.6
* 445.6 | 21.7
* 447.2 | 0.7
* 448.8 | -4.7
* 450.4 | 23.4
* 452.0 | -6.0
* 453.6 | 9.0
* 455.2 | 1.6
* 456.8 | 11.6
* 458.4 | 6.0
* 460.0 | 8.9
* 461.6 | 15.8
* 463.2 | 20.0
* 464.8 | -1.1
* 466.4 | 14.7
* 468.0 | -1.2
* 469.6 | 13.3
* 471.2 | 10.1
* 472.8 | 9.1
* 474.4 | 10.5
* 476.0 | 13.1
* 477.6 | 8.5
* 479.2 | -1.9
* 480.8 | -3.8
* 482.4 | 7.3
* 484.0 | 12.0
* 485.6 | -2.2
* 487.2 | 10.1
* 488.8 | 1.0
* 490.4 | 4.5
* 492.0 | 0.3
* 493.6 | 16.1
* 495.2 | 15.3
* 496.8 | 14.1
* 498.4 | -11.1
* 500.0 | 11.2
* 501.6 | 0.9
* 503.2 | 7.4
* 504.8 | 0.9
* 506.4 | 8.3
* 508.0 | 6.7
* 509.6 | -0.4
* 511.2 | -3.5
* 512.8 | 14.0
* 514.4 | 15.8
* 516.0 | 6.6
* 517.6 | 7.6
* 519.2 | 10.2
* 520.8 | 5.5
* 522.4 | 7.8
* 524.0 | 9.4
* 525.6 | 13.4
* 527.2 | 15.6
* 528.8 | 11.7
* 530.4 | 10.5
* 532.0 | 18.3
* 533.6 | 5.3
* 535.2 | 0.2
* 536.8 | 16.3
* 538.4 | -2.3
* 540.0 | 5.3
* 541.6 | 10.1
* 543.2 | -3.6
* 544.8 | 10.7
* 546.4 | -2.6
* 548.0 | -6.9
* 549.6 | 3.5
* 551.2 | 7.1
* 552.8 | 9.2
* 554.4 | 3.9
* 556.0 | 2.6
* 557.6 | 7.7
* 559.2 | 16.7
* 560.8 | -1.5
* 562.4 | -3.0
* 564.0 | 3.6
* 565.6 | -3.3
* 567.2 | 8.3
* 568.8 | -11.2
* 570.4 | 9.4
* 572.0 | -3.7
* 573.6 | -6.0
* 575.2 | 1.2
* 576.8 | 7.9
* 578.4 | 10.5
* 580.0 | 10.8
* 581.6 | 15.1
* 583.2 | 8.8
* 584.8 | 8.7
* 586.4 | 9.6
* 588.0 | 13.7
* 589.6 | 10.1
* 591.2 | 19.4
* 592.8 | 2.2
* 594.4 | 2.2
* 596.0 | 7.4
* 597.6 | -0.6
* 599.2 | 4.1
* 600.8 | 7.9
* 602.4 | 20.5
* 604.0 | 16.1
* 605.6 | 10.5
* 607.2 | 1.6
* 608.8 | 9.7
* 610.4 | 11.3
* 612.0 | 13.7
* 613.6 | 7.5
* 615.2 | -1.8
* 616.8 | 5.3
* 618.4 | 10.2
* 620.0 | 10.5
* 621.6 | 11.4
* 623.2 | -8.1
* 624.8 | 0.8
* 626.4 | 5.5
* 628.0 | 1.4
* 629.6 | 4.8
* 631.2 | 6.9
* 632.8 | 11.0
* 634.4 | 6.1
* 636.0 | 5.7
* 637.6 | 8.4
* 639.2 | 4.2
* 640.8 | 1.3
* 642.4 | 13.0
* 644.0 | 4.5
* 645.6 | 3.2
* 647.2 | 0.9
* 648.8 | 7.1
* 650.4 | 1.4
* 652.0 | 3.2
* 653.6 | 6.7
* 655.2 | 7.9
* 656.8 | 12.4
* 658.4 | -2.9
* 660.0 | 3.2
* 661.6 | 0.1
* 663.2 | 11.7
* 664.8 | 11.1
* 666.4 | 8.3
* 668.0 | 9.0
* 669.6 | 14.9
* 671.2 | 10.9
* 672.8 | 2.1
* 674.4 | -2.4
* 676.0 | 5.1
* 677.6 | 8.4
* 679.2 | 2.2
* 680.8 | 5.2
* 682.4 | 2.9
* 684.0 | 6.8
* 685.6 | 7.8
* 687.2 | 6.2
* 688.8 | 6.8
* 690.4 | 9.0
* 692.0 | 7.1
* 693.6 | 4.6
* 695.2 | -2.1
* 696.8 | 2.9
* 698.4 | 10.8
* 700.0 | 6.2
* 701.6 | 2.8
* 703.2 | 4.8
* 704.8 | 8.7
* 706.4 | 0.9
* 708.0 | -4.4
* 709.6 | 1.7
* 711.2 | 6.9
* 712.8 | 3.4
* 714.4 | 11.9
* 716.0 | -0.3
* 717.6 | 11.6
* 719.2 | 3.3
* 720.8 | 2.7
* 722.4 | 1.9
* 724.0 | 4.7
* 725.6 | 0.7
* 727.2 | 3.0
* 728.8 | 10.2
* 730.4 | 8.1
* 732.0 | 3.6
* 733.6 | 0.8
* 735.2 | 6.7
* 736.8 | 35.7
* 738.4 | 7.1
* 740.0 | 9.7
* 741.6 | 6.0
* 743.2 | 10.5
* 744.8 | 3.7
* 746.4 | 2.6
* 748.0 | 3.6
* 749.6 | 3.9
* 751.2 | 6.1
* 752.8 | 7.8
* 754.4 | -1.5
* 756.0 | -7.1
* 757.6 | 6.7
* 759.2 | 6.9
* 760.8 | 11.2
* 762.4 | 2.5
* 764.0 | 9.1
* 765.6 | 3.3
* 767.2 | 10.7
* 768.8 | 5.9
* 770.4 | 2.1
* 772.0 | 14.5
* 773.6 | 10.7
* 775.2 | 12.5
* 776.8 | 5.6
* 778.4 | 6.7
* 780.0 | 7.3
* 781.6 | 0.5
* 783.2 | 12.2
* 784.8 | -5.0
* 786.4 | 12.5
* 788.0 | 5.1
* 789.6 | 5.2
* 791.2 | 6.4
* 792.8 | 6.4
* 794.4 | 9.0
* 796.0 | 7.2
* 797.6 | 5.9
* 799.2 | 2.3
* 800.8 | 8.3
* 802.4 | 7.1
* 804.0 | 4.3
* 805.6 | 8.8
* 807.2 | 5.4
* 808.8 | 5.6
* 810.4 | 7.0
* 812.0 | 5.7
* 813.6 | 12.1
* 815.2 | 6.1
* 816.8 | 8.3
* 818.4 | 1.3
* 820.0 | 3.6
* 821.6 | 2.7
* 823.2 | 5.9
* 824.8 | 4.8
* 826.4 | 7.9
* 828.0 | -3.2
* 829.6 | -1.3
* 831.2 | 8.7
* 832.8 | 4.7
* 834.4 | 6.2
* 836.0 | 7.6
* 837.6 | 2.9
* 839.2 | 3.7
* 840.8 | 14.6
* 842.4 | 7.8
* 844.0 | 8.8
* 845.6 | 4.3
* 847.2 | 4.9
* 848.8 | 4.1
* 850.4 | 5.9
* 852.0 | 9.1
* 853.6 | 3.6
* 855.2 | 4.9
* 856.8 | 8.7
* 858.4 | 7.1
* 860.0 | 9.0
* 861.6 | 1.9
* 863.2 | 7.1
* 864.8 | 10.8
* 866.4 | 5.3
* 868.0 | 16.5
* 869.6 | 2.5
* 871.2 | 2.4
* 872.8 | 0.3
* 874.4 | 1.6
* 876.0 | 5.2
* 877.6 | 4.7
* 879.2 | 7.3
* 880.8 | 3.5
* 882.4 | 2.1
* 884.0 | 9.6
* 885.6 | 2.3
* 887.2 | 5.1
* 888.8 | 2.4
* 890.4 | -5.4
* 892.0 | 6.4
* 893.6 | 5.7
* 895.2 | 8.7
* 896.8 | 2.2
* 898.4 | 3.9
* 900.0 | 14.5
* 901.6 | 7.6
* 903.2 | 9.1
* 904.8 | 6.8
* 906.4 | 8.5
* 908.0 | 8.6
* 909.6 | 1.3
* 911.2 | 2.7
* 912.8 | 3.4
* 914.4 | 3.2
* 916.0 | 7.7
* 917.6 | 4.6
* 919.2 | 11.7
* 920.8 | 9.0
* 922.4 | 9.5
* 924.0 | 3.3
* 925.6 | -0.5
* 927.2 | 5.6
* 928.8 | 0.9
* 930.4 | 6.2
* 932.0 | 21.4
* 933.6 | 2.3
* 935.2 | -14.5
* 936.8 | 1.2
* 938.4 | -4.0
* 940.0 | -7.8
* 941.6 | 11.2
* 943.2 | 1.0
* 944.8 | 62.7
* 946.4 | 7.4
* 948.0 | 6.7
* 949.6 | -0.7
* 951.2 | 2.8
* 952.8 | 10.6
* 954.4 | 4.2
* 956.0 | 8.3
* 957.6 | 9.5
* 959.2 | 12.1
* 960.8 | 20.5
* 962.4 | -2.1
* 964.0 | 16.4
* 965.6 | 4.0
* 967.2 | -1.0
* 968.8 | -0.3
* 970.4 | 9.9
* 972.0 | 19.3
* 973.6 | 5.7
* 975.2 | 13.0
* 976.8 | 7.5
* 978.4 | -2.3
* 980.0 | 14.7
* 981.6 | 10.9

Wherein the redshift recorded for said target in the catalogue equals 0.975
